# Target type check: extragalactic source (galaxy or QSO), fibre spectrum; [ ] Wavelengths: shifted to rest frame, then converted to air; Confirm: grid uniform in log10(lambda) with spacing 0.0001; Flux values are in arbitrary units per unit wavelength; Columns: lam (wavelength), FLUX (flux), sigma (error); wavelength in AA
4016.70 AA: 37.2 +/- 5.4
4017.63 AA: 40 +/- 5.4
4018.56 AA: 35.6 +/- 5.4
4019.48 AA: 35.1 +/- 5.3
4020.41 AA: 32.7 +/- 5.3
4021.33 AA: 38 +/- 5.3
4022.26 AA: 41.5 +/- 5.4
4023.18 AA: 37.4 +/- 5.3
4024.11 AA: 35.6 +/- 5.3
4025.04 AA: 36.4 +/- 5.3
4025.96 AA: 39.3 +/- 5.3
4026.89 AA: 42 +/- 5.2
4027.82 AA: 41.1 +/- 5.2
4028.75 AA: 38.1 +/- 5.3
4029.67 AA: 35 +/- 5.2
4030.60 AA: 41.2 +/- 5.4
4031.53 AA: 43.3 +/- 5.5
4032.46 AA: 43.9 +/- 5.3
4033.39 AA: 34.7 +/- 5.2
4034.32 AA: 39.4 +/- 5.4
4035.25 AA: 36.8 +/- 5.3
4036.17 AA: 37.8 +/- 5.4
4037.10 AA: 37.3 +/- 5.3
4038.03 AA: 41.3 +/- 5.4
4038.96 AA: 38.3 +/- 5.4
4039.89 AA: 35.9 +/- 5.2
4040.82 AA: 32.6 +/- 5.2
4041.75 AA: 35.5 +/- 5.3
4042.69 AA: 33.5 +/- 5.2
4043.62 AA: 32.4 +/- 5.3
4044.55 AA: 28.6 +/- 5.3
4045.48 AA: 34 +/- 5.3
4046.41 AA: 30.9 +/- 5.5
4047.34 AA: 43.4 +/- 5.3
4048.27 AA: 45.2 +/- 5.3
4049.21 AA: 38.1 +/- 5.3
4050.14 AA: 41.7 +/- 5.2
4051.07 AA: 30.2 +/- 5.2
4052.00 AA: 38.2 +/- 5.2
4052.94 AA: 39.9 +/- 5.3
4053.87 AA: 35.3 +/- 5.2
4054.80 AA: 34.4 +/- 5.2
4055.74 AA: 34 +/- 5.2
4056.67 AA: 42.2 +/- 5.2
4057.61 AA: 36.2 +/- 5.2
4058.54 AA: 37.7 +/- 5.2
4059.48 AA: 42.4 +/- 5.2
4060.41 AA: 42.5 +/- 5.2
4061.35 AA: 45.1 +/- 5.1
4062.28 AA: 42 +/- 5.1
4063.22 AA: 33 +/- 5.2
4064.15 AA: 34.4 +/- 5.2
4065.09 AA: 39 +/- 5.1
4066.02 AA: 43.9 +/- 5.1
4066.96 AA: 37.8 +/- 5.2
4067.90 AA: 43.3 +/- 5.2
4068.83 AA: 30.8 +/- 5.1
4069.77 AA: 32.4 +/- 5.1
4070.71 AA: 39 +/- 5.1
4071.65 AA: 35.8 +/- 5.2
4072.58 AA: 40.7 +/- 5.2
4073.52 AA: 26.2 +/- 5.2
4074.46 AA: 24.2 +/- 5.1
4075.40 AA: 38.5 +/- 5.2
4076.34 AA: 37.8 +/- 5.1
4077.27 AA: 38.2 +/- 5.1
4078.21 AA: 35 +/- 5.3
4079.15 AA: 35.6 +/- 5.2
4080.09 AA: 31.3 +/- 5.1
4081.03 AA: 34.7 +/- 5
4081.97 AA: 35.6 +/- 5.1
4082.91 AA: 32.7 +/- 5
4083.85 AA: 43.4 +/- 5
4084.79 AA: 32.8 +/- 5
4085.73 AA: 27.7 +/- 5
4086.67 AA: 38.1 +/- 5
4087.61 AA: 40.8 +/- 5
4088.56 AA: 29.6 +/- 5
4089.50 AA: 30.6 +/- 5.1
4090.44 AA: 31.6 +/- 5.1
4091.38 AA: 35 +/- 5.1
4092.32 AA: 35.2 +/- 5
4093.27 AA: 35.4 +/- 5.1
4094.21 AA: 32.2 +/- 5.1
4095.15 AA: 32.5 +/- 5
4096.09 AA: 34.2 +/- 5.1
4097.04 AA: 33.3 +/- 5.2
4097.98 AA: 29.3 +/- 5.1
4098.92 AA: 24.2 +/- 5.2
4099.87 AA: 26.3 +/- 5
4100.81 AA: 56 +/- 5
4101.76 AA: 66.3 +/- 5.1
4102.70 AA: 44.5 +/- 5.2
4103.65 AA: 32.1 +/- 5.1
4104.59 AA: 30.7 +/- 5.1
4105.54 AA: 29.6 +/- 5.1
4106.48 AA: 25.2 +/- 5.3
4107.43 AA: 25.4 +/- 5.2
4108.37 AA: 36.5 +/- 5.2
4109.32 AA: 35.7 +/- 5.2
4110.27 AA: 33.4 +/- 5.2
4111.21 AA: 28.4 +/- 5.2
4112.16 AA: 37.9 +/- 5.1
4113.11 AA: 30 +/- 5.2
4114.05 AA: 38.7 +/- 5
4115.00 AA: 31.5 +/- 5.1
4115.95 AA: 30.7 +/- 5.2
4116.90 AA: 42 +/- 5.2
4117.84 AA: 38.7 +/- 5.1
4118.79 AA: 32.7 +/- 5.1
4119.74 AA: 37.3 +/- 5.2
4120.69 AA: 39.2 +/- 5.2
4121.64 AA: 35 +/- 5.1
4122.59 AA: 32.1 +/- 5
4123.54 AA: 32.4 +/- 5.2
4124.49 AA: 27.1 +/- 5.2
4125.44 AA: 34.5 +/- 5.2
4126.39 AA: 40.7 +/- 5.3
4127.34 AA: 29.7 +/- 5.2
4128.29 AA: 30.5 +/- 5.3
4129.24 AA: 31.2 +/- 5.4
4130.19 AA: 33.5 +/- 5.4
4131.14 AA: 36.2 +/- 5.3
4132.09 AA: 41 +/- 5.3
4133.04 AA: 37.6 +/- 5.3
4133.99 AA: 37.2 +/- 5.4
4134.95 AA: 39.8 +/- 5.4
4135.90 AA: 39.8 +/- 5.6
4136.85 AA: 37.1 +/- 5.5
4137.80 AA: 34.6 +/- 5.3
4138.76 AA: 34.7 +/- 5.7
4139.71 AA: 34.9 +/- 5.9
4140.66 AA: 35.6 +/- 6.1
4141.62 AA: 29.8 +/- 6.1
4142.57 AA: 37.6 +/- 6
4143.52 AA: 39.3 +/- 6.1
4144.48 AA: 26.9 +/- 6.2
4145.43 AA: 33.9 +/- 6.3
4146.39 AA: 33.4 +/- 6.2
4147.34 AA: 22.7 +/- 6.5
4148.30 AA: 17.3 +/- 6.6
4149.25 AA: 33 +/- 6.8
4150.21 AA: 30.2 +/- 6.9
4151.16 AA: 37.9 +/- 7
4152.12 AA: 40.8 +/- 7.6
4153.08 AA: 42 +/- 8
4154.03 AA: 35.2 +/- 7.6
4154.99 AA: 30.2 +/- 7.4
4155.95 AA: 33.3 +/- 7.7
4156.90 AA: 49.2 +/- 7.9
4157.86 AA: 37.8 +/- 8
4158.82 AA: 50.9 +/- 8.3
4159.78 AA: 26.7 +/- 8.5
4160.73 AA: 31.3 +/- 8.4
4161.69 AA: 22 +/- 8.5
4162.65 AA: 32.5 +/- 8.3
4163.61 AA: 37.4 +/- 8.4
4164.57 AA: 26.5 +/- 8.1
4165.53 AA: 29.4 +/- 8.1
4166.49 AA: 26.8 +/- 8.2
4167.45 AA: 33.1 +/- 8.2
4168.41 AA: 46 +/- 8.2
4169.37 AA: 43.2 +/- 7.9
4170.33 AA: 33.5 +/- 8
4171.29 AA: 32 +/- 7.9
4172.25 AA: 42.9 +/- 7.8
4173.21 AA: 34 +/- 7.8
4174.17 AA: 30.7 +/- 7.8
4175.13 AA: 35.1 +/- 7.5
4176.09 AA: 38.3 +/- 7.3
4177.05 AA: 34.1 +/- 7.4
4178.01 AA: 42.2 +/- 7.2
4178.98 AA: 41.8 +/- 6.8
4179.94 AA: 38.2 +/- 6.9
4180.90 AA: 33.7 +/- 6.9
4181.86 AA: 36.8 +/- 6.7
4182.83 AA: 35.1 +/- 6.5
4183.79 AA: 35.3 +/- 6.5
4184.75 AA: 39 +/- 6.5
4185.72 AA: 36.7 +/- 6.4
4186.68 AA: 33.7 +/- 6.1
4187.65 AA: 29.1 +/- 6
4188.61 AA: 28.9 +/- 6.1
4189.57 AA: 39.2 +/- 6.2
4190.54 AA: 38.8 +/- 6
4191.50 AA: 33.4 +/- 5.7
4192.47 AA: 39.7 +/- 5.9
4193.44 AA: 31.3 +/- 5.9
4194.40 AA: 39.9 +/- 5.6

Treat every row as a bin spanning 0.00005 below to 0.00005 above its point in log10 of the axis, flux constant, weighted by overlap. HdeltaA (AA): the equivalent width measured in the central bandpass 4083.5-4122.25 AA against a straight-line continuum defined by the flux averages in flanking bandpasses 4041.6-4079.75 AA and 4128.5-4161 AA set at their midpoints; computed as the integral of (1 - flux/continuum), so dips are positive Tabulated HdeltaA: 1.2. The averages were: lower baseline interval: 36.8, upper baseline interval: 35.1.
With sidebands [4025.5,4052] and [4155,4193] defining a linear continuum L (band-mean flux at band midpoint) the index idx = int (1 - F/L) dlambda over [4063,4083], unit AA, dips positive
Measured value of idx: 0.8 AA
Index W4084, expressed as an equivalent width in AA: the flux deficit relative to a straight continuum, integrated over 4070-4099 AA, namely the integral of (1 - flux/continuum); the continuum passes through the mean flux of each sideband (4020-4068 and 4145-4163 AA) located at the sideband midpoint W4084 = 1.88 AA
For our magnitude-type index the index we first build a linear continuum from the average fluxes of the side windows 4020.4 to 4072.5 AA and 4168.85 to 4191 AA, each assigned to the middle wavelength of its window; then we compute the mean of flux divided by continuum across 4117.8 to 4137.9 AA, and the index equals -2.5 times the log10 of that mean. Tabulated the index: 0.05 mag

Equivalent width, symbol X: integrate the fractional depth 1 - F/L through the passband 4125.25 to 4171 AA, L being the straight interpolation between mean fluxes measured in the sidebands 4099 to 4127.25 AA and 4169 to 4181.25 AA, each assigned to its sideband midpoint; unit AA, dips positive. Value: 2.09 AA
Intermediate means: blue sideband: 35.3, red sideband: 36.9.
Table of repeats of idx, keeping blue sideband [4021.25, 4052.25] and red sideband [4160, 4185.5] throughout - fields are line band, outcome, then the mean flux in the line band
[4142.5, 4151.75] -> 1.2 AA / 31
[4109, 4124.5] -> 0.7 AA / 34.5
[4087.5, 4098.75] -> 1.1 AA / 32.8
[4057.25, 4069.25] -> -0.7 AA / 39.2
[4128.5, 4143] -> -0.1 AA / 35.9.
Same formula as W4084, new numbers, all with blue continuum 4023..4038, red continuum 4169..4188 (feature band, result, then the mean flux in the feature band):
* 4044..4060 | 0.52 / 37.2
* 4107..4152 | 3.78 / 34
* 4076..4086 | 0.75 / 35.1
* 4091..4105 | 0.42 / 36.5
